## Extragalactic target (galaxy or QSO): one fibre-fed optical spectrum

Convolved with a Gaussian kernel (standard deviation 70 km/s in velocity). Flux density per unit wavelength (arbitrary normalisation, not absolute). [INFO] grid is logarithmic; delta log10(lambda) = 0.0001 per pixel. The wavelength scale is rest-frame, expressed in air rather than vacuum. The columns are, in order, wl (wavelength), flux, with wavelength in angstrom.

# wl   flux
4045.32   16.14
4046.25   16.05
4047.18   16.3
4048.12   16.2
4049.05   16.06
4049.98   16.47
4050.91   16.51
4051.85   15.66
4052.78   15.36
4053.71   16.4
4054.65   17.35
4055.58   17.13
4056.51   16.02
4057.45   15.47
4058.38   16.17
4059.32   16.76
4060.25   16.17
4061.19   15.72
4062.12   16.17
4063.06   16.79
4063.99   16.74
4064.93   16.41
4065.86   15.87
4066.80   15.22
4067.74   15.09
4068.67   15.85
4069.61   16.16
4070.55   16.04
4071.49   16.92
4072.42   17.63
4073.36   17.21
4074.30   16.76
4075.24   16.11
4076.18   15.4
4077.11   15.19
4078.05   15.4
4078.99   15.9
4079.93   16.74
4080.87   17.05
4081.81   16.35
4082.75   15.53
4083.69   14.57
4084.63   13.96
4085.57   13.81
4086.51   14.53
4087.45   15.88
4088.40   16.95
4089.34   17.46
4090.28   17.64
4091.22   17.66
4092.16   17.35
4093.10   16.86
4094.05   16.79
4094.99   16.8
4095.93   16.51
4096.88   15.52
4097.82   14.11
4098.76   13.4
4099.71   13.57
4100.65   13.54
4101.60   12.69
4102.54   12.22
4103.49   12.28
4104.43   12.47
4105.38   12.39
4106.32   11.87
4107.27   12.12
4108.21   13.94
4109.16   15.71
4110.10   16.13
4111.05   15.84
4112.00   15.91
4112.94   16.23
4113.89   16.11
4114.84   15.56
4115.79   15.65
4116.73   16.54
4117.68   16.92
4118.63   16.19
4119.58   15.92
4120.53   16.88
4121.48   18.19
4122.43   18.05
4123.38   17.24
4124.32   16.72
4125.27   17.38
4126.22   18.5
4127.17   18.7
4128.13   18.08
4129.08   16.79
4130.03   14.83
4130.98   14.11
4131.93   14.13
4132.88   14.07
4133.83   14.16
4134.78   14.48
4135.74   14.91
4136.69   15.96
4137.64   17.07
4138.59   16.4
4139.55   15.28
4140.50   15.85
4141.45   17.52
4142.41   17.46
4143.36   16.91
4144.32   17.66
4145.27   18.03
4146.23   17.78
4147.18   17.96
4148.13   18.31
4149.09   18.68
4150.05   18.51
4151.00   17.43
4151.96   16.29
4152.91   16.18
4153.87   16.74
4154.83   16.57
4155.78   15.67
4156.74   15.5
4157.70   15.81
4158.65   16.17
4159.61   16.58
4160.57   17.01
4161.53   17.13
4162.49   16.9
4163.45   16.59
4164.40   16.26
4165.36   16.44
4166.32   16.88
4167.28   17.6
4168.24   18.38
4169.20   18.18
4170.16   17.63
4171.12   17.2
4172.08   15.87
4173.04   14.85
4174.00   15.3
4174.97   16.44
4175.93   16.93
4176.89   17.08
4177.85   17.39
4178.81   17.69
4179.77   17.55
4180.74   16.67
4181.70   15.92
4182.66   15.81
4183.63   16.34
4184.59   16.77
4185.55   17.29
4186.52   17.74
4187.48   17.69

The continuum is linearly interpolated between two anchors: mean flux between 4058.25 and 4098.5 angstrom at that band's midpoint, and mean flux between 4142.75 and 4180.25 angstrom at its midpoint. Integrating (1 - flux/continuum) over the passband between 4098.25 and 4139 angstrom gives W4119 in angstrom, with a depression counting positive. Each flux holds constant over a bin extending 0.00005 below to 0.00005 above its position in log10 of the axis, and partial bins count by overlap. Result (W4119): 2.95 angstrom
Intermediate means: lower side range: 16.1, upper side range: 17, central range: 15.3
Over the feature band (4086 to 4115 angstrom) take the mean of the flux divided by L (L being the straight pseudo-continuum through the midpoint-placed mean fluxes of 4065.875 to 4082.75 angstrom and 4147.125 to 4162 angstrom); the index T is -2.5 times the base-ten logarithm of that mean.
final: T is 0.094 mag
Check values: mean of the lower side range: 16.1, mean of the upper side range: 16.9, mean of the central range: 15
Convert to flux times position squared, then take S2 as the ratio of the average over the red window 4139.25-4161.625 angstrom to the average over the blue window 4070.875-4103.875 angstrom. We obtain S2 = 1.1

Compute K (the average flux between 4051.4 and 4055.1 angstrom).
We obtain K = 16.2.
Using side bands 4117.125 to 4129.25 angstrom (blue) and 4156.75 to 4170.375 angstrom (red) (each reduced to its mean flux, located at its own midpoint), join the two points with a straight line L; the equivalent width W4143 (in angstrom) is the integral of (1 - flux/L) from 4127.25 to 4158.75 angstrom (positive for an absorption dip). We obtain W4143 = 1.3 angstrom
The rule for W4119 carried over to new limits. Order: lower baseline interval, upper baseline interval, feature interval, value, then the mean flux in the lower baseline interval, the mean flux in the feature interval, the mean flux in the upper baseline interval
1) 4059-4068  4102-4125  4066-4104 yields 0.4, 16.1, 15.6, 15.3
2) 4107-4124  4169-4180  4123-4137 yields 0.3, 16.1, 16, 16.8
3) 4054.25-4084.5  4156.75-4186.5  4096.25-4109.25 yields 2.5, 16.2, 13.2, 16.7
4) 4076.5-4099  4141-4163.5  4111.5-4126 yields -0.2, 15.9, 16.7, 17.1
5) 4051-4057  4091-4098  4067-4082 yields 0.2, 16.3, 16.2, 16.5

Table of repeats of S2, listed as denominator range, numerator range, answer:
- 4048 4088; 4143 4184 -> 1.11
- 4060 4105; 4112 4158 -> 1.09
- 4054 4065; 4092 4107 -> 0.88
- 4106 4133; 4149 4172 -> 1.07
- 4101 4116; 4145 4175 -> 1.22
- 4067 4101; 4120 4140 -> 1.05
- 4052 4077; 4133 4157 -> 1.07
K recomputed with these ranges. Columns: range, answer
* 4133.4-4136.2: 14.5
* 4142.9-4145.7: 17.5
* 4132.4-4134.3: 14.1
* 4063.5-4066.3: 16.4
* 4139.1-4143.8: 16.6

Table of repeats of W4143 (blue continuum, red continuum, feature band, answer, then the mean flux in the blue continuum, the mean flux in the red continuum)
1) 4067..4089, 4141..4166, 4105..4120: 1.1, 15.9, 17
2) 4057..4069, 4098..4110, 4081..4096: -2.1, 16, 13.1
